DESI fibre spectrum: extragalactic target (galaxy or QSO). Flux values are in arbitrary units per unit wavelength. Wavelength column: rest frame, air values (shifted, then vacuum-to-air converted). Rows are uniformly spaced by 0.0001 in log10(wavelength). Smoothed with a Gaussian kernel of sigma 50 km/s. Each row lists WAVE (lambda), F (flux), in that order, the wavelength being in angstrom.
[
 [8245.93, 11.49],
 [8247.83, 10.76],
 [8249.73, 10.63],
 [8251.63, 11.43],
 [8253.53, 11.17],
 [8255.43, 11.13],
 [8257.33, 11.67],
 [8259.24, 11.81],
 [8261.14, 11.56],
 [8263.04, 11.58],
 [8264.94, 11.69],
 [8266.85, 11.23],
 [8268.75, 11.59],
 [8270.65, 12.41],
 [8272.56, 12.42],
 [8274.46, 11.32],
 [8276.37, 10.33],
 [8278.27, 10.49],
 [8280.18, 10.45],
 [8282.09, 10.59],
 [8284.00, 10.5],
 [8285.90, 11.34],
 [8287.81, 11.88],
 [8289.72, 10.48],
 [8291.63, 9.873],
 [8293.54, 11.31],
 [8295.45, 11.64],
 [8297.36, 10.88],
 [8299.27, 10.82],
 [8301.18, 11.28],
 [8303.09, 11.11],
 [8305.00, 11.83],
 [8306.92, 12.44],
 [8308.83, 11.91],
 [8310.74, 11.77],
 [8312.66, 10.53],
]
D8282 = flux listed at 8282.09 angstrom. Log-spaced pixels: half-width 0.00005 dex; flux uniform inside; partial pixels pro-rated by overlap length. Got 10.59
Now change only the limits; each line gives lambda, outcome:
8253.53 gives 11.17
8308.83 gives 11.91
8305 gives 11.83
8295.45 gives 11.64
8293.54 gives 11.31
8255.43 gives 11.13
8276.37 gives 10.33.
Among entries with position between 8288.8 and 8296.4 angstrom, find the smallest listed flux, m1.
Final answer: 9.873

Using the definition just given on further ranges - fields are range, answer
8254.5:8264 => 11.13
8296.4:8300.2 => 10.82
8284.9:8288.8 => 11.34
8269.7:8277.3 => 10.33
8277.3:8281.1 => 10.45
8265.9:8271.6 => 11.23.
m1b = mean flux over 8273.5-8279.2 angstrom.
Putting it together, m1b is 10.7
